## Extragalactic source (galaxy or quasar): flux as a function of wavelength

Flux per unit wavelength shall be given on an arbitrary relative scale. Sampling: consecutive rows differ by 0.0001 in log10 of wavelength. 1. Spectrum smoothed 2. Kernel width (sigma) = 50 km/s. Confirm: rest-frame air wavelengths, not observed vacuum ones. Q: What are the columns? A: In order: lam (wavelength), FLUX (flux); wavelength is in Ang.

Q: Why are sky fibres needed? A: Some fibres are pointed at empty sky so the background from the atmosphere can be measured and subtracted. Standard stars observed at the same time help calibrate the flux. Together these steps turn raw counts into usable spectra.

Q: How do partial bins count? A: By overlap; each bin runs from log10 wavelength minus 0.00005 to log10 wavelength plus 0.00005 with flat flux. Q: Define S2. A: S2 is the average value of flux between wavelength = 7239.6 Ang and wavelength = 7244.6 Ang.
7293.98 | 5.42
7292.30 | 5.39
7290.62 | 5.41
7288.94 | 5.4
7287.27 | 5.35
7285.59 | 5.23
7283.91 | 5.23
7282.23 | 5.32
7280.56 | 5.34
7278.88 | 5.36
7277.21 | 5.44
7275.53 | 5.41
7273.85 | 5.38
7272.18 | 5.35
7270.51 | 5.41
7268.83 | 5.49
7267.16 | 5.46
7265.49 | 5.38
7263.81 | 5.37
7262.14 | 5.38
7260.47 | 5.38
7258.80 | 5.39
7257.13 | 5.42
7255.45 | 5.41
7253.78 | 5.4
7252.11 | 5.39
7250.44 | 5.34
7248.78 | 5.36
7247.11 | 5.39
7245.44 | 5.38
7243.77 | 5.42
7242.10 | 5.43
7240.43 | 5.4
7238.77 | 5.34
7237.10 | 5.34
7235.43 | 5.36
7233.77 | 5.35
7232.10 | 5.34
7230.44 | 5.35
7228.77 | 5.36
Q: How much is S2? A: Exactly 5.42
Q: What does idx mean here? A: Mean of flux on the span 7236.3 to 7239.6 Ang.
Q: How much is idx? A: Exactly 5.34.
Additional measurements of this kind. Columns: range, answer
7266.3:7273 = 5.43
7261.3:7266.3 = 5.37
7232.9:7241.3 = 5.36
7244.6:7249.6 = 5.37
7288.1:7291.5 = 5.41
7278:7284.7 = 5.32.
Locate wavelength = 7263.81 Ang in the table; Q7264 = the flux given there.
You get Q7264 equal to 5.37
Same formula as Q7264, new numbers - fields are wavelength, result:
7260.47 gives 5.38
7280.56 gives 5.34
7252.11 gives 5.39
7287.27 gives 5.35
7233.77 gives 5.35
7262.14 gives 5.38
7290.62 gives 5.41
